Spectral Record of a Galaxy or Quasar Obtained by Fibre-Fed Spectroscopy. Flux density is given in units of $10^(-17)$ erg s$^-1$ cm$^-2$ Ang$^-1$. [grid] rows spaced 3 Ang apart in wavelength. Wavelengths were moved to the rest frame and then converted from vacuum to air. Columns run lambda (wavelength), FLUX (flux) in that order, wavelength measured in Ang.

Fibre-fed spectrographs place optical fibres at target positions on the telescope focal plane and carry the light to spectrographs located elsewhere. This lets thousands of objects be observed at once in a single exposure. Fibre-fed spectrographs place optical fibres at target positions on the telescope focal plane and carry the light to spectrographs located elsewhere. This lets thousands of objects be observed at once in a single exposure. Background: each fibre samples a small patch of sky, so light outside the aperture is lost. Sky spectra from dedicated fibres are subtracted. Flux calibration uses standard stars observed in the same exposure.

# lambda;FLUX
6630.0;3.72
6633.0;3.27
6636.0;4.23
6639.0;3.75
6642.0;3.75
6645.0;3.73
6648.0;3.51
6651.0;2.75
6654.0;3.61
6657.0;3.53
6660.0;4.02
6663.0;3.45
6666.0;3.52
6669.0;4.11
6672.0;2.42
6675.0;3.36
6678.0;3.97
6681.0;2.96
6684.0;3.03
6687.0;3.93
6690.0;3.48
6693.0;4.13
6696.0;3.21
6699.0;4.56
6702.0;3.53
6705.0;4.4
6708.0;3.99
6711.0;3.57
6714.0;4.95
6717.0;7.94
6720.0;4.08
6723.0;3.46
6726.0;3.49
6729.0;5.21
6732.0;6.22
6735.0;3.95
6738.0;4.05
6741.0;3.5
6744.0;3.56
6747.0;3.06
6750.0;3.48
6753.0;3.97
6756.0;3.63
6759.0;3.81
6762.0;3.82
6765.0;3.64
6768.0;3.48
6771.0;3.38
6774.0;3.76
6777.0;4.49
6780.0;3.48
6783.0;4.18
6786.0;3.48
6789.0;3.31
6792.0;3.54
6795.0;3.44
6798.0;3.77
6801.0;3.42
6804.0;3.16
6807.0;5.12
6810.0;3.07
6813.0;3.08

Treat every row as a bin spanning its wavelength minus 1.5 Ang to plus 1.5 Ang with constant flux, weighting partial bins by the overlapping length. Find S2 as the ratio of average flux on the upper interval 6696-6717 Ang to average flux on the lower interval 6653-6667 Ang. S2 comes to 1.20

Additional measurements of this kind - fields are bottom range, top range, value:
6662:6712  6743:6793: 1.01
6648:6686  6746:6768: 1.07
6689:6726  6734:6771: 0.86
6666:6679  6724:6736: 1.36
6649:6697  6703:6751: 1.24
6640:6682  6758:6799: 1.06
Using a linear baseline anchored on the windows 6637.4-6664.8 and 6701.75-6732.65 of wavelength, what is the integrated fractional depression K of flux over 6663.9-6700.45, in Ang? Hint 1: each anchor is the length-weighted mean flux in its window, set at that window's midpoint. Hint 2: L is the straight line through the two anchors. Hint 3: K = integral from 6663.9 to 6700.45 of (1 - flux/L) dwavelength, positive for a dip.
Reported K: 4.6 Ang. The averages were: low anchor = 3.57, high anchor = 4.62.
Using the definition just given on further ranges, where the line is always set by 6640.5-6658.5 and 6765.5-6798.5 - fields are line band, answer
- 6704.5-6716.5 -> -3.2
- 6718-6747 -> -4.7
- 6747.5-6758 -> -0.1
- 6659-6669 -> -0.6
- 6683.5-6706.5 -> -1.8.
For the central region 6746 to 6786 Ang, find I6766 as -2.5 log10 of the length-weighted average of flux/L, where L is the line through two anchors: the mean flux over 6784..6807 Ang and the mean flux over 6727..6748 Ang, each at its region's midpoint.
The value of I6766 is 0.05 mag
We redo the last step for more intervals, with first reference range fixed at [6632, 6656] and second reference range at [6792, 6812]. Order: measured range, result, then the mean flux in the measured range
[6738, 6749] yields 0.05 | 3.47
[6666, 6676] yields 0.08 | 3.33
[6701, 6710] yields -0.11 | 3.98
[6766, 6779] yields -0.04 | 3.76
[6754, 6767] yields -0.03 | 3.72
